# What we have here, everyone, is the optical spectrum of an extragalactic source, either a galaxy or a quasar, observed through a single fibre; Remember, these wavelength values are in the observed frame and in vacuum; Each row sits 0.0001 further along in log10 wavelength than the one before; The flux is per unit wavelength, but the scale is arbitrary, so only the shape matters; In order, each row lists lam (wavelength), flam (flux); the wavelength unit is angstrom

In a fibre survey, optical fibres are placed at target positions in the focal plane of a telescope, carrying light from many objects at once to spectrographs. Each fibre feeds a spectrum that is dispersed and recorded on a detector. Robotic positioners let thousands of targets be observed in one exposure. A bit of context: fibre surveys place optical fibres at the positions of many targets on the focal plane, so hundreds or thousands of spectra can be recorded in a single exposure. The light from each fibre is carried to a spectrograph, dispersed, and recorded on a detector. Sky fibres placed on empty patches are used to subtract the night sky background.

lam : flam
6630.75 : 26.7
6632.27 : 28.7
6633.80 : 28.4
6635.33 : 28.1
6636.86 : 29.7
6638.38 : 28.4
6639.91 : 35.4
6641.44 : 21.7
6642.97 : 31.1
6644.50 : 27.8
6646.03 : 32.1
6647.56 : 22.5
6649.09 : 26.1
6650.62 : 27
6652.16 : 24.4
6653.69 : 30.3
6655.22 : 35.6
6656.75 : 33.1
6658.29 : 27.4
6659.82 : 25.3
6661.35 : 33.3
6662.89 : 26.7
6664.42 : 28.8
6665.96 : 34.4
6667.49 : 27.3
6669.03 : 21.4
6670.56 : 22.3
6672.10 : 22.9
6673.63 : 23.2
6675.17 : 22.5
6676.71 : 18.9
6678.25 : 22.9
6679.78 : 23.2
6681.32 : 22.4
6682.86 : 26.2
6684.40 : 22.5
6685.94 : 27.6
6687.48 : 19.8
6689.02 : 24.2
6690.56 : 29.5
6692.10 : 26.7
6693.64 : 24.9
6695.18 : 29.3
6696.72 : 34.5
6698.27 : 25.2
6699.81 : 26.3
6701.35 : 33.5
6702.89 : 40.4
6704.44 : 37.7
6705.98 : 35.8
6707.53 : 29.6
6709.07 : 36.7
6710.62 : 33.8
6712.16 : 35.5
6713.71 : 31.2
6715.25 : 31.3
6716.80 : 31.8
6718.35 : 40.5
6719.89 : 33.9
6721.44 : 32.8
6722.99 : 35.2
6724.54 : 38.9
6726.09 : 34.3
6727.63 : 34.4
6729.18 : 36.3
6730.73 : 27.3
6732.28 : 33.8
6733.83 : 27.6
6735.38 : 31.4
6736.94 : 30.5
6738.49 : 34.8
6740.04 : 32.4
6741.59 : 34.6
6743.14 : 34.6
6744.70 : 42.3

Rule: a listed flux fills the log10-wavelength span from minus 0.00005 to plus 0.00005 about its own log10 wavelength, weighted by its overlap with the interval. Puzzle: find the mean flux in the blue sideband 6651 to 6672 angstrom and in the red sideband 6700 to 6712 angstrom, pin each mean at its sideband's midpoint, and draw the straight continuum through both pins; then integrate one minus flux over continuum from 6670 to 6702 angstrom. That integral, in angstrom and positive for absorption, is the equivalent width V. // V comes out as 6.9 angstrom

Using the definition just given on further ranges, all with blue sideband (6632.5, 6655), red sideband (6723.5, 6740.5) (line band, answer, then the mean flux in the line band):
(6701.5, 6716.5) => -1.3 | 34.5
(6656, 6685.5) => 4.1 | 25.5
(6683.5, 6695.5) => 2.1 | 25.4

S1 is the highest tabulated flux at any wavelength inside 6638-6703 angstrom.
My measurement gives 40.4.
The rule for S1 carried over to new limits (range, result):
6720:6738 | 38.9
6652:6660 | 35.6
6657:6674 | 34.4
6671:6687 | 27.6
